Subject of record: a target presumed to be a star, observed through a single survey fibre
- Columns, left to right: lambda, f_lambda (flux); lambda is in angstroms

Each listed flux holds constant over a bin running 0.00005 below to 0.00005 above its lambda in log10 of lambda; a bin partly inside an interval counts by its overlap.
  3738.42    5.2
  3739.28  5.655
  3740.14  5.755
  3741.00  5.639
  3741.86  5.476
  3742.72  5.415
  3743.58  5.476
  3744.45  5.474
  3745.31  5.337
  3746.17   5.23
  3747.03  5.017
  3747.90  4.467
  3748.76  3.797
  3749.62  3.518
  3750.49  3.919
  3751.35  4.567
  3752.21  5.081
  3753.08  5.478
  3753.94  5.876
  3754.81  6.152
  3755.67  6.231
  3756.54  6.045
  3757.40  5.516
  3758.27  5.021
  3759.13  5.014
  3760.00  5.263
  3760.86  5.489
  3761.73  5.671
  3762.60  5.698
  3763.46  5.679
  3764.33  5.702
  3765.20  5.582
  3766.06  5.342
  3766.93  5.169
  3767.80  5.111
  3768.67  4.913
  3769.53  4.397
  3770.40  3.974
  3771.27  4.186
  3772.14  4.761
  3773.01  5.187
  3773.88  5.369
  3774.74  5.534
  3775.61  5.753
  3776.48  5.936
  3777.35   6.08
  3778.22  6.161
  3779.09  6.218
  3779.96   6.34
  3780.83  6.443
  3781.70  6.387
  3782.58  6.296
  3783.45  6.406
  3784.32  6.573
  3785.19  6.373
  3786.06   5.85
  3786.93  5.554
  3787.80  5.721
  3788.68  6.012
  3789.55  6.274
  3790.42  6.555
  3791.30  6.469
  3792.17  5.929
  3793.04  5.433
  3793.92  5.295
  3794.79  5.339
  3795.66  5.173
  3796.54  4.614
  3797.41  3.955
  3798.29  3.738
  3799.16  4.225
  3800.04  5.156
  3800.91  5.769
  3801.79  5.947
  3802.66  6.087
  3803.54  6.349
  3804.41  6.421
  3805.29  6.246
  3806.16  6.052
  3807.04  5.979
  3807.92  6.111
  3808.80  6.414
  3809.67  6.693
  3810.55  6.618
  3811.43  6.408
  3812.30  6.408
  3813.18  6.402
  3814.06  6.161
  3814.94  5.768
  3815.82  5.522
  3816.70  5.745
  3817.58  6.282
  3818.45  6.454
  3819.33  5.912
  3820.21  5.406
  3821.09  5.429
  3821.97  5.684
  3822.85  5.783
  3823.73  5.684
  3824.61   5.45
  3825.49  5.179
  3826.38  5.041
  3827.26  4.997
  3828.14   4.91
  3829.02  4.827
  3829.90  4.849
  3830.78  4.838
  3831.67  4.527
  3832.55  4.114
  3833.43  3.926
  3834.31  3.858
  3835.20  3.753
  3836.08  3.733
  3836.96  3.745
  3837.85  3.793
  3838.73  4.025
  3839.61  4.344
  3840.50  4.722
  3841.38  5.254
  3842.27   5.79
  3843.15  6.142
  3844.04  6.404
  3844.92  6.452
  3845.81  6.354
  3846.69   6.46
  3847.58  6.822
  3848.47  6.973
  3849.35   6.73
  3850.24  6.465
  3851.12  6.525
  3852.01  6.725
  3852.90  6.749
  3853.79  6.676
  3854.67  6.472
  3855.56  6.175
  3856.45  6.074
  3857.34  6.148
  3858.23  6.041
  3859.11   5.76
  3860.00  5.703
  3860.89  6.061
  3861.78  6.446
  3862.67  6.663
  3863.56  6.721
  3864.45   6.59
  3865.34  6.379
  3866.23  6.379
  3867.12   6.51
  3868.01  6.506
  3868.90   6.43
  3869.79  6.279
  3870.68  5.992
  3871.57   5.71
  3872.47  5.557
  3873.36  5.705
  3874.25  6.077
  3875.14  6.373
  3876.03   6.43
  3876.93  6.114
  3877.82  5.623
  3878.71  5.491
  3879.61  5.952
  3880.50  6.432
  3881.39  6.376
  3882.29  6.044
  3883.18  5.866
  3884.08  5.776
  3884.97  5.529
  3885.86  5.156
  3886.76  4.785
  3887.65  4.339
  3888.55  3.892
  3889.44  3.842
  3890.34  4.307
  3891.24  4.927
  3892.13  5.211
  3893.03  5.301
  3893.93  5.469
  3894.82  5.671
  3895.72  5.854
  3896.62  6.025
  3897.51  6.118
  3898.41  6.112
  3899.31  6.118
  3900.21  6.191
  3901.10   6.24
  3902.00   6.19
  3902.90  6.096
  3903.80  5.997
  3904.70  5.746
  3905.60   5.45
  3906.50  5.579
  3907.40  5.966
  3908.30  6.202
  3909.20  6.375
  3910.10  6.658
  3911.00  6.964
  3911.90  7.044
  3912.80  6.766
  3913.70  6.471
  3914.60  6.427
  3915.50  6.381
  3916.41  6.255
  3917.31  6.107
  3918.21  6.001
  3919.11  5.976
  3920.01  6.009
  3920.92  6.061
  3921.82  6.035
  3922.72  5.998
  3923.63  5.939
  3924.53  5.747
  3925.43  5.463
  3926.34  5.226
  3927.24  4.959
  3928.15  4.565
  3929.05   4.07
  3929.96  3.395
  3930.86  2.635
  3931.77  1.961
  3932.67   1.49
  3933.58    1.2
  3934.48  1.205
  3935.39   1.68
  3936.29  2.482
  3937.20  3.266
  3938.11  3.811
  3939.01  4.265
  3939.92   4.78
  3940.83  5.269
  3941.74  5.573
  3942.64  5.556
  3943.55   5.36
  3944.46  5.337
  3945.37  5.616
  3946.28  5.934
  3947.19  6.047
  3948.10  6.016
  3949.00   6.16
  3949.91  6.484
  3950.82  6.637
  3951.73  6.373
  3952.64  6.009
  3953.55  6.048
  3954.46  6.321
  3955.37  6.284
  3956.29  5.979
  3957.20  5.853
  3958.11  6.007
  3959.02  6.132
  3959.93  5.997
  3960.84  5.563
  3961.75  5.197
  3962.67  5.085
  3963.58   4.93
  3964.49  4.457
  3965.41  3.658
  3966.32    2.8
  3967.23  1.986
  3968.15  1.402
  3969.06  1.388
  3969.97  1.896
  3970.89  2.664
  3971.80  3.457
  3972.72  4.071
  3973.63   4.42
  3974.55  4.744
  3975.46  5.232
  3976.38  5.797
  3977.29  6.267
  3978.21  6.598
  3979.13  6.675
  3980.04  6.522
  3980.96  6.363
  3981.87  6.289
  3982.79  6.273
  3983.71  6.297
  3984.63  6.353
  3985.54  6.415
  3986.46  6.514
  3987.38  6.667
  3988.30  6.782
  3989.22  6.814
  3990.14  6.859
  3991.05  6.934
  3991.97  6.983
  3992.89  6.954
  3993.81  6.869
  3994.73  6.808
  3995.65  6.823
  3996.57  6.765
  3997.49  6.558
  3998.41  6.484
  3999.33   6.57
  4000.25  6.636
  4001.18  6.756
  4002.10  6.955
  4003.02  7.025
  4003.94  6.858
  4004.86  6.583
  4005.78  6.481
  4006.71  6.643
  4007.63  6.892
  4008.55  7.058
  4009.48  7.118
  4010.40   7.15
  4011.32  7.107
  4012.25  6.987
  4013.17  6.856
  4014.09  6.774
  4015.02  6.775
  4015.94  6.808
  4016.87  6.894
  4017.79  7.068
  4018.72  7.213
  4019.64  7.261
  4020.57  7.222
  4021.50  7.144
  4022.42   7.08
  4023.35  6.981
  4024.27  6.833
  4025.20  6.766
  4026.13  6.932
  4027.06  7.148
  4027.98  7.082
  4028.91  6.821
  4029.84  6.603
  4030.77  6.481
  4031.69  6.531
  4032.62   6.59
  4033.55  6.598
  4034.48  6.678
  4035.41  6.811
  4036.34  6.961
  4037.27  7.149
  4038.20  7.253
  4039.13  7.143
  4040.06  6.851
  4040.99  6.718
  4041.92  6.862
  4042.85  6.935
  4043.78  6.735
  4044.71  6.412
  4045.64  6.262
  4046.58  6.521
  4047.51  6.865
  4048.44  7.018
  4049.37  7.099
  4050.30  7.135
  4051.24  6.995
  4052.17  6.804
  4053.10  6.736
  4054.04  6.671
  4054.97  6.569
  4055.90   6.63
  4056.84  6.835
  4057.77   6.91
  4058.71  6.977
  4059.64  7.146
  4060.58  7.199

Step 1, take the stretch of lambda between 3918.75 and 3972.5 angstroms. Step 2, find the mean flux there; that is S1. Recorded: 4.63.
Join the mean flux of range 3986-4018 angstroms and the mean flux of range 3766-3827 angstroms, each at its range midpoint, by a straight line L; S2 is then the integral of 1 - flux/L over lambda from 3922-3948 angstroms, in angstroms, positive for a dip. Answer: 8.7 angstroms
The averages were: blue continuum 5.71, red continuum 6.82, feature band 4.29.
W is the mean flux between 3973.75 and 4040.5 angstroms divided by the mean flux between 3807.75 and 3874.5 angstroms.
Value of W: 1.17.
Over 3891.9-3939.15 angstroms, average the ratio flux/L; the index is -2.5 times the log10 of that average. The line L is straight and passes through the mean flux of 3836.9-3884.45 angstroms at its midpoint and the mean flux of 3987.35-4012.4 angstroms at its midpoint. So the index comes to 0.21 mag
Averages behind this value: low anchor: 6.06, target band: 5.22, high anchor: 6.83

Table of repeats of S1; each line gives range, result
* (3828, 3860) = 5.49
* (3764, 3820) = 5.74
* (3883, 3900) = 5.28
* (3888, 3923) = 5.89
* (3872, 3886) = 5.92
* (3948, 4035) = 6.13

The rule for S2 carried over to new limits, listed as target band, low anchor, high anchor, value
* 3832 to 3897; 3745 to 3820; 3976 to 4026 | 3.7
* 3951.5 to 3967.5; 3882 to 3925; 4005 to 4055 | 2.5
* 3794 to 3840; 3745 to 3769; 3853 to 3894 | 1.9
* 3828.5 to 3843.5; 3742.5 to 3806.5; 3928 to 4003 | 2.5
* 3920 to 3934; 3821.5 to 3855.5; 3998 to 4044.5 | 4.0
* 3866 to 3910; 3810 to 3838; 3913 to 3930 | -1.8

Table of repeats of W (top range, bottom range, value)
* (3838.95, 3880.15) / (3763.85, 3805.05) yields 1.10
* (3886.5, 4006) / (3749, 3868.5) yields 0.97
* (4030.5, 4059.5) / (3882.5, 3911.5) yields 1.21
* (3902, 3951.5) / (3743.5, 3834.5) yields 0.95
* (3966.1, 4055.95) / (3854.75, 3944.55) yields 1.17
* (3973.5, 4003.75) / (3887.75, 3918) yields 1.11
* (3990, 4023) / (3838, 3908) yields 1.17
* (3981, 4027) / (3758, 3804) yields 1.23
